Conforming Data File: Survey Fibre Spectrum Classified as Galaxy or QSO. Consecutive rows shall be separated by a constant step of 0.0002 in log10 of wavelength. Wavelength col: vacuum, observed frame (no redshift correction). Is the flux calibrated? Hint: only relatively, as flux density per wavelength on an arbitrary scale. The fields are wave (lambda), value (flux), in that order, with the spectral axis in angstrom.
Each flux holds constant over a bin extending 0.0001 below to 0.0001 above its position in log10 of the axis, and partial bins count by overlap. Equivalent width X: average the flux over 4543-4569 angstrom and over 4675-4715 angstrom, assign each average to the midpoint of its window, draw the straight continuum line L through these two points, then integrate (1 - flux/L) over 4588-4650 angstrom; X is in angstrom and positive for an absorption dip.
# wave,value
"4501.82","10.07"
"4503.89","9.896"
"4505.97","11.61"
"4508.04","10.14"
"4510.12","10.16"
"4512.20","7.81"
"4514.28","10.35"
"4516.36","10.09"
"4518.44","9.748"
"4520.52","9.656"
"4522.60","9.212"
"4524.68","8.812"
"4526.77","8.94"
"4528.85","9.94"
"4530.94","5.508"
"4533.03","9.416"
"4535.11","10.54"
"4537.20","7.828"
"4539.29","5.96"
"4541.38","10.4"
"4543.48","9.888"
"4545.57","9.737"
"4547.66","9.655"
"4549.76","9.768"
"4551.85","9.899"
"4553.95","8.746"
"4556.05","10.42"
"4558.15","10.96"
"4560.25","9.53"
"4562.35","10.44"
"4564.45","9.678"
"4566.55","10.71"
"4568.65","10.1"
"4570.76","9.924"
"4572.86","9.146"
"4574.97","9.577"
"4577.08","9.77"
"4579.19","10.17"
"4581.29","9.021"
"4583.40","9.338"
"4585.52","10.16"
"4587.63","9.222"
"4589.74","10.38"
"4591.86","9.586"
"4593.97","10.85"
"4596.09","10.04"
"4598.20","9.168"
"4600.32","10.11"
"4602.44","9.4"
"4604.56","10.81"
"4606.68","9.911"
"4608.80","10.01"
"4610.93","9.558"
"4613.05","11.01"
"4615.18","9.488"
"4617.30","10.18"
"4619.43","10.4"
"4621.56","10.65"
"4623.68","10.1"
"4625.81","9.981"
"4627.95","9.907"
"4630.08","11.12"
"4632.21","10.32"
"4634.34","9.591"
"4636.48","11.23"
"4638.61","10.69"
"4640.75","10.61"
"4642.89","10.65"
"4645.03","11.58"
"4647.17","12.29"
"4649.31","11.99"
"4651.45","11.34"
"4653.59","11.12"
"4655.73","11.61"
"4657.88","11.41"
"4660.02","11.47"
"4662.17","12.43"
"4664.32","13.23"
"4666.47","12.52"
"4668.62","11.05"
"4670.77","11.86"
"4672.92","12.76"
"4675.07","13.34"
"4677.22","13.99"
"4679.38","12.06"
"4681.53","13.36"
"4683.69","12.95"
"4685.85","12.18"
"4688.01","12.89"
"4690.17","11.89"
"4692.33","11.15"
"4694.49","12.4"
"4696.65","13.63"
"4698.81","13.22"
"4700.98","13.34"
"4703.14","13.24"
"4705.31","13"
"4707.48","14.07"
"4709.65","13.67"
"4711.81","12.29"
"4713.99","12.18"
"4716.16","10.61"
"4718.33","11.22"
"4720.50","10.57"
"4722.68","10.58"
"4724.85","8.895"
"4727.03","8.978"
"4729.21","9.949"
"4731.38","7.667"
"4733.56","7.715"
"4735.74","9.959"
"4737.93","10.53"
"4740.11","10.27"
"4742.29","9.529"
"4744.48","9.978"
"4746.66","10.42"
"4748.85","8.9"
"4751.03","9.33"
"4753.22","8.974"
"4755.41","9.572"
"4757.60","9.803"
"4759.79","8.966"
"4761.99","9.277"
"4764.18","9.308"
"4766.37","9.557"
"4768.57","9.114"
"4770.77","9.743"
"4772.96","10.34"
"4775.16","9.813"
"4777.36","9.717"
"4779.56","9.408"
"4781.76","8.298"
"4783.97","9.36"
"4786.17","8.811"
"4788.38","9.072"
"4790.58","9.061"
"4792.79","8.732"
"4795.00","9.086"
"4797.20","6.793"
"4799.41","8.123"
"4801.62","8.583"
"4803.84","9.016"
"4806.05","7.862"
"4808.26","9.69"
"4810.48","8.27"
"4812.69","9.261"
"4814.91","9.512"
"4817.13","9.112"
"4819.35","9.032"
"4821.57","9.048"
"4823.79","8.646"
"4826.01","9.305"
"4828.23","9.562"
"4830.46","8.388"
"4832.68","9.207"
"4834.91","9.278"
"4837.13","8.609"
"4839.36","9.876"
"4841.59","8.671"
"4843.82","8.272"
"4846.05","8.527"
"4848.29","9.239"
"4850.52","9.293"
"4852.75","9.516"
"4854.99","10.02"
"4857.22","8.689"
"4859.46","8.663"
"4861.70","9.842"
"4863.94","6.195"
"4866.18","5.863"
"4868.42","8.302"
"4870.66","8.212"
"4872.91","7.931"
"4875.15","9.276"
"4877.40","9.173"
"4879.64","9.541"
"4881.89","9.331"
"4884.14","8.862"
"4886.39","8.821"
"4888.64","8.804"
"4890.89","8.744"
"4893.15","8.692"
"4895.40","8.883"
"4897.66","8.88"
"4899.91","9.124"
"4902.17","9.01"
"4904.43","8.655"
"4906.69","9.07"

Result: 4.99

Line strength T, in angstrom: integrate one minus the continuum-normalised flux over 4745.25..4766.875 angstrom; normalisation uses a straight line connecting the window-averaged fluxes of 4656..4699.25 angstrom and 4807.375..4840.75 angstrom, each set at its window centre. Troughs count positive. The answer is 2.54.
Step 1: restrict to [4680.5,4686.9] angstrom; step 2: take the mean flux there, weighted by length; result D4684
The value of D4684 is 12.8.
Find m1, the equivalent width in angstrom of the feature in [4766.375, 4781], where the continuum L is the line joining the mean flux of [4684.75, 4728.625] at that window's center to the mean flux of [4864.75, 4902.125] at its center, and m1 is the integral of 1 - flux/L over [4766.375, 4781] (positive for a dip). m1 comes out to 1.5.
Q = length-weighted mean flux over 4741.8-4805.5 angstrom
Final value 9.18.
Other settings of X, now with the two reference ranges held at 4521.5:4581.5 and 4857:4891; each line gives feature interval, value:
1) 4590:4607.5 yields -1.3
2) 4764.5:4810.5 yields -1.2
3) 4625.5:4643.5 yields -2.5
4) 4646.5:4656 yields -2.6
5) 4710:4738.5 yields -3.9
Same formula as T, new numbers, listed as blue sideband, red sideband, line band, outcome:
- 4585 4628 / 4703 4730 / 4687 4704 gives -2.4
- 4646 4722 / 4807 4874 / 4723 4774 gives 6.7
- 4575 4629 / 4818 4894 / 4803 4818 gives 0.1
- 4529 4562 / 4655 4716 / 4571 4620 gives 2.7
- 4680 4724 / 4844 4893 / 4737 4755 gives 2.7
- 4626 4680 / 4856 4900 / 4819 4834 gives 0.4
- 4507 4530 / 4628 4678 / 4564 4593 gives 1.9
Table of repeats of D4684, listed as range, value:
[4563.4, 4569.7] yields 10.2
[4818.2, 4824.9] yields 8.91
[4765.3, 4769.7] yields 9.32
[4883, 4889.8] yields 8.83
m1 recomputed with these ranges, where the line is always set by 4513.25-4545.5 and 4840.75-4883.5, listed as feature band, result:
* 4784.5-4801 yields 0.4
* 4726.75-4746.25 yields -1.4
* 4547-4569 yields -2.3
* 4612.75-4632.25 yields -2.8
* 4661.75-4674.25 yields -4.8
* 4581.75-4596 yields -1.4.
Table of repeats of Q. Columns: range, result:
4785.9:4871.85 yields 8.75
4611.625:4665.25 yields 11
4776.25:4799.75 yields 8.79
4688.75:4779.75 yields 10.6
